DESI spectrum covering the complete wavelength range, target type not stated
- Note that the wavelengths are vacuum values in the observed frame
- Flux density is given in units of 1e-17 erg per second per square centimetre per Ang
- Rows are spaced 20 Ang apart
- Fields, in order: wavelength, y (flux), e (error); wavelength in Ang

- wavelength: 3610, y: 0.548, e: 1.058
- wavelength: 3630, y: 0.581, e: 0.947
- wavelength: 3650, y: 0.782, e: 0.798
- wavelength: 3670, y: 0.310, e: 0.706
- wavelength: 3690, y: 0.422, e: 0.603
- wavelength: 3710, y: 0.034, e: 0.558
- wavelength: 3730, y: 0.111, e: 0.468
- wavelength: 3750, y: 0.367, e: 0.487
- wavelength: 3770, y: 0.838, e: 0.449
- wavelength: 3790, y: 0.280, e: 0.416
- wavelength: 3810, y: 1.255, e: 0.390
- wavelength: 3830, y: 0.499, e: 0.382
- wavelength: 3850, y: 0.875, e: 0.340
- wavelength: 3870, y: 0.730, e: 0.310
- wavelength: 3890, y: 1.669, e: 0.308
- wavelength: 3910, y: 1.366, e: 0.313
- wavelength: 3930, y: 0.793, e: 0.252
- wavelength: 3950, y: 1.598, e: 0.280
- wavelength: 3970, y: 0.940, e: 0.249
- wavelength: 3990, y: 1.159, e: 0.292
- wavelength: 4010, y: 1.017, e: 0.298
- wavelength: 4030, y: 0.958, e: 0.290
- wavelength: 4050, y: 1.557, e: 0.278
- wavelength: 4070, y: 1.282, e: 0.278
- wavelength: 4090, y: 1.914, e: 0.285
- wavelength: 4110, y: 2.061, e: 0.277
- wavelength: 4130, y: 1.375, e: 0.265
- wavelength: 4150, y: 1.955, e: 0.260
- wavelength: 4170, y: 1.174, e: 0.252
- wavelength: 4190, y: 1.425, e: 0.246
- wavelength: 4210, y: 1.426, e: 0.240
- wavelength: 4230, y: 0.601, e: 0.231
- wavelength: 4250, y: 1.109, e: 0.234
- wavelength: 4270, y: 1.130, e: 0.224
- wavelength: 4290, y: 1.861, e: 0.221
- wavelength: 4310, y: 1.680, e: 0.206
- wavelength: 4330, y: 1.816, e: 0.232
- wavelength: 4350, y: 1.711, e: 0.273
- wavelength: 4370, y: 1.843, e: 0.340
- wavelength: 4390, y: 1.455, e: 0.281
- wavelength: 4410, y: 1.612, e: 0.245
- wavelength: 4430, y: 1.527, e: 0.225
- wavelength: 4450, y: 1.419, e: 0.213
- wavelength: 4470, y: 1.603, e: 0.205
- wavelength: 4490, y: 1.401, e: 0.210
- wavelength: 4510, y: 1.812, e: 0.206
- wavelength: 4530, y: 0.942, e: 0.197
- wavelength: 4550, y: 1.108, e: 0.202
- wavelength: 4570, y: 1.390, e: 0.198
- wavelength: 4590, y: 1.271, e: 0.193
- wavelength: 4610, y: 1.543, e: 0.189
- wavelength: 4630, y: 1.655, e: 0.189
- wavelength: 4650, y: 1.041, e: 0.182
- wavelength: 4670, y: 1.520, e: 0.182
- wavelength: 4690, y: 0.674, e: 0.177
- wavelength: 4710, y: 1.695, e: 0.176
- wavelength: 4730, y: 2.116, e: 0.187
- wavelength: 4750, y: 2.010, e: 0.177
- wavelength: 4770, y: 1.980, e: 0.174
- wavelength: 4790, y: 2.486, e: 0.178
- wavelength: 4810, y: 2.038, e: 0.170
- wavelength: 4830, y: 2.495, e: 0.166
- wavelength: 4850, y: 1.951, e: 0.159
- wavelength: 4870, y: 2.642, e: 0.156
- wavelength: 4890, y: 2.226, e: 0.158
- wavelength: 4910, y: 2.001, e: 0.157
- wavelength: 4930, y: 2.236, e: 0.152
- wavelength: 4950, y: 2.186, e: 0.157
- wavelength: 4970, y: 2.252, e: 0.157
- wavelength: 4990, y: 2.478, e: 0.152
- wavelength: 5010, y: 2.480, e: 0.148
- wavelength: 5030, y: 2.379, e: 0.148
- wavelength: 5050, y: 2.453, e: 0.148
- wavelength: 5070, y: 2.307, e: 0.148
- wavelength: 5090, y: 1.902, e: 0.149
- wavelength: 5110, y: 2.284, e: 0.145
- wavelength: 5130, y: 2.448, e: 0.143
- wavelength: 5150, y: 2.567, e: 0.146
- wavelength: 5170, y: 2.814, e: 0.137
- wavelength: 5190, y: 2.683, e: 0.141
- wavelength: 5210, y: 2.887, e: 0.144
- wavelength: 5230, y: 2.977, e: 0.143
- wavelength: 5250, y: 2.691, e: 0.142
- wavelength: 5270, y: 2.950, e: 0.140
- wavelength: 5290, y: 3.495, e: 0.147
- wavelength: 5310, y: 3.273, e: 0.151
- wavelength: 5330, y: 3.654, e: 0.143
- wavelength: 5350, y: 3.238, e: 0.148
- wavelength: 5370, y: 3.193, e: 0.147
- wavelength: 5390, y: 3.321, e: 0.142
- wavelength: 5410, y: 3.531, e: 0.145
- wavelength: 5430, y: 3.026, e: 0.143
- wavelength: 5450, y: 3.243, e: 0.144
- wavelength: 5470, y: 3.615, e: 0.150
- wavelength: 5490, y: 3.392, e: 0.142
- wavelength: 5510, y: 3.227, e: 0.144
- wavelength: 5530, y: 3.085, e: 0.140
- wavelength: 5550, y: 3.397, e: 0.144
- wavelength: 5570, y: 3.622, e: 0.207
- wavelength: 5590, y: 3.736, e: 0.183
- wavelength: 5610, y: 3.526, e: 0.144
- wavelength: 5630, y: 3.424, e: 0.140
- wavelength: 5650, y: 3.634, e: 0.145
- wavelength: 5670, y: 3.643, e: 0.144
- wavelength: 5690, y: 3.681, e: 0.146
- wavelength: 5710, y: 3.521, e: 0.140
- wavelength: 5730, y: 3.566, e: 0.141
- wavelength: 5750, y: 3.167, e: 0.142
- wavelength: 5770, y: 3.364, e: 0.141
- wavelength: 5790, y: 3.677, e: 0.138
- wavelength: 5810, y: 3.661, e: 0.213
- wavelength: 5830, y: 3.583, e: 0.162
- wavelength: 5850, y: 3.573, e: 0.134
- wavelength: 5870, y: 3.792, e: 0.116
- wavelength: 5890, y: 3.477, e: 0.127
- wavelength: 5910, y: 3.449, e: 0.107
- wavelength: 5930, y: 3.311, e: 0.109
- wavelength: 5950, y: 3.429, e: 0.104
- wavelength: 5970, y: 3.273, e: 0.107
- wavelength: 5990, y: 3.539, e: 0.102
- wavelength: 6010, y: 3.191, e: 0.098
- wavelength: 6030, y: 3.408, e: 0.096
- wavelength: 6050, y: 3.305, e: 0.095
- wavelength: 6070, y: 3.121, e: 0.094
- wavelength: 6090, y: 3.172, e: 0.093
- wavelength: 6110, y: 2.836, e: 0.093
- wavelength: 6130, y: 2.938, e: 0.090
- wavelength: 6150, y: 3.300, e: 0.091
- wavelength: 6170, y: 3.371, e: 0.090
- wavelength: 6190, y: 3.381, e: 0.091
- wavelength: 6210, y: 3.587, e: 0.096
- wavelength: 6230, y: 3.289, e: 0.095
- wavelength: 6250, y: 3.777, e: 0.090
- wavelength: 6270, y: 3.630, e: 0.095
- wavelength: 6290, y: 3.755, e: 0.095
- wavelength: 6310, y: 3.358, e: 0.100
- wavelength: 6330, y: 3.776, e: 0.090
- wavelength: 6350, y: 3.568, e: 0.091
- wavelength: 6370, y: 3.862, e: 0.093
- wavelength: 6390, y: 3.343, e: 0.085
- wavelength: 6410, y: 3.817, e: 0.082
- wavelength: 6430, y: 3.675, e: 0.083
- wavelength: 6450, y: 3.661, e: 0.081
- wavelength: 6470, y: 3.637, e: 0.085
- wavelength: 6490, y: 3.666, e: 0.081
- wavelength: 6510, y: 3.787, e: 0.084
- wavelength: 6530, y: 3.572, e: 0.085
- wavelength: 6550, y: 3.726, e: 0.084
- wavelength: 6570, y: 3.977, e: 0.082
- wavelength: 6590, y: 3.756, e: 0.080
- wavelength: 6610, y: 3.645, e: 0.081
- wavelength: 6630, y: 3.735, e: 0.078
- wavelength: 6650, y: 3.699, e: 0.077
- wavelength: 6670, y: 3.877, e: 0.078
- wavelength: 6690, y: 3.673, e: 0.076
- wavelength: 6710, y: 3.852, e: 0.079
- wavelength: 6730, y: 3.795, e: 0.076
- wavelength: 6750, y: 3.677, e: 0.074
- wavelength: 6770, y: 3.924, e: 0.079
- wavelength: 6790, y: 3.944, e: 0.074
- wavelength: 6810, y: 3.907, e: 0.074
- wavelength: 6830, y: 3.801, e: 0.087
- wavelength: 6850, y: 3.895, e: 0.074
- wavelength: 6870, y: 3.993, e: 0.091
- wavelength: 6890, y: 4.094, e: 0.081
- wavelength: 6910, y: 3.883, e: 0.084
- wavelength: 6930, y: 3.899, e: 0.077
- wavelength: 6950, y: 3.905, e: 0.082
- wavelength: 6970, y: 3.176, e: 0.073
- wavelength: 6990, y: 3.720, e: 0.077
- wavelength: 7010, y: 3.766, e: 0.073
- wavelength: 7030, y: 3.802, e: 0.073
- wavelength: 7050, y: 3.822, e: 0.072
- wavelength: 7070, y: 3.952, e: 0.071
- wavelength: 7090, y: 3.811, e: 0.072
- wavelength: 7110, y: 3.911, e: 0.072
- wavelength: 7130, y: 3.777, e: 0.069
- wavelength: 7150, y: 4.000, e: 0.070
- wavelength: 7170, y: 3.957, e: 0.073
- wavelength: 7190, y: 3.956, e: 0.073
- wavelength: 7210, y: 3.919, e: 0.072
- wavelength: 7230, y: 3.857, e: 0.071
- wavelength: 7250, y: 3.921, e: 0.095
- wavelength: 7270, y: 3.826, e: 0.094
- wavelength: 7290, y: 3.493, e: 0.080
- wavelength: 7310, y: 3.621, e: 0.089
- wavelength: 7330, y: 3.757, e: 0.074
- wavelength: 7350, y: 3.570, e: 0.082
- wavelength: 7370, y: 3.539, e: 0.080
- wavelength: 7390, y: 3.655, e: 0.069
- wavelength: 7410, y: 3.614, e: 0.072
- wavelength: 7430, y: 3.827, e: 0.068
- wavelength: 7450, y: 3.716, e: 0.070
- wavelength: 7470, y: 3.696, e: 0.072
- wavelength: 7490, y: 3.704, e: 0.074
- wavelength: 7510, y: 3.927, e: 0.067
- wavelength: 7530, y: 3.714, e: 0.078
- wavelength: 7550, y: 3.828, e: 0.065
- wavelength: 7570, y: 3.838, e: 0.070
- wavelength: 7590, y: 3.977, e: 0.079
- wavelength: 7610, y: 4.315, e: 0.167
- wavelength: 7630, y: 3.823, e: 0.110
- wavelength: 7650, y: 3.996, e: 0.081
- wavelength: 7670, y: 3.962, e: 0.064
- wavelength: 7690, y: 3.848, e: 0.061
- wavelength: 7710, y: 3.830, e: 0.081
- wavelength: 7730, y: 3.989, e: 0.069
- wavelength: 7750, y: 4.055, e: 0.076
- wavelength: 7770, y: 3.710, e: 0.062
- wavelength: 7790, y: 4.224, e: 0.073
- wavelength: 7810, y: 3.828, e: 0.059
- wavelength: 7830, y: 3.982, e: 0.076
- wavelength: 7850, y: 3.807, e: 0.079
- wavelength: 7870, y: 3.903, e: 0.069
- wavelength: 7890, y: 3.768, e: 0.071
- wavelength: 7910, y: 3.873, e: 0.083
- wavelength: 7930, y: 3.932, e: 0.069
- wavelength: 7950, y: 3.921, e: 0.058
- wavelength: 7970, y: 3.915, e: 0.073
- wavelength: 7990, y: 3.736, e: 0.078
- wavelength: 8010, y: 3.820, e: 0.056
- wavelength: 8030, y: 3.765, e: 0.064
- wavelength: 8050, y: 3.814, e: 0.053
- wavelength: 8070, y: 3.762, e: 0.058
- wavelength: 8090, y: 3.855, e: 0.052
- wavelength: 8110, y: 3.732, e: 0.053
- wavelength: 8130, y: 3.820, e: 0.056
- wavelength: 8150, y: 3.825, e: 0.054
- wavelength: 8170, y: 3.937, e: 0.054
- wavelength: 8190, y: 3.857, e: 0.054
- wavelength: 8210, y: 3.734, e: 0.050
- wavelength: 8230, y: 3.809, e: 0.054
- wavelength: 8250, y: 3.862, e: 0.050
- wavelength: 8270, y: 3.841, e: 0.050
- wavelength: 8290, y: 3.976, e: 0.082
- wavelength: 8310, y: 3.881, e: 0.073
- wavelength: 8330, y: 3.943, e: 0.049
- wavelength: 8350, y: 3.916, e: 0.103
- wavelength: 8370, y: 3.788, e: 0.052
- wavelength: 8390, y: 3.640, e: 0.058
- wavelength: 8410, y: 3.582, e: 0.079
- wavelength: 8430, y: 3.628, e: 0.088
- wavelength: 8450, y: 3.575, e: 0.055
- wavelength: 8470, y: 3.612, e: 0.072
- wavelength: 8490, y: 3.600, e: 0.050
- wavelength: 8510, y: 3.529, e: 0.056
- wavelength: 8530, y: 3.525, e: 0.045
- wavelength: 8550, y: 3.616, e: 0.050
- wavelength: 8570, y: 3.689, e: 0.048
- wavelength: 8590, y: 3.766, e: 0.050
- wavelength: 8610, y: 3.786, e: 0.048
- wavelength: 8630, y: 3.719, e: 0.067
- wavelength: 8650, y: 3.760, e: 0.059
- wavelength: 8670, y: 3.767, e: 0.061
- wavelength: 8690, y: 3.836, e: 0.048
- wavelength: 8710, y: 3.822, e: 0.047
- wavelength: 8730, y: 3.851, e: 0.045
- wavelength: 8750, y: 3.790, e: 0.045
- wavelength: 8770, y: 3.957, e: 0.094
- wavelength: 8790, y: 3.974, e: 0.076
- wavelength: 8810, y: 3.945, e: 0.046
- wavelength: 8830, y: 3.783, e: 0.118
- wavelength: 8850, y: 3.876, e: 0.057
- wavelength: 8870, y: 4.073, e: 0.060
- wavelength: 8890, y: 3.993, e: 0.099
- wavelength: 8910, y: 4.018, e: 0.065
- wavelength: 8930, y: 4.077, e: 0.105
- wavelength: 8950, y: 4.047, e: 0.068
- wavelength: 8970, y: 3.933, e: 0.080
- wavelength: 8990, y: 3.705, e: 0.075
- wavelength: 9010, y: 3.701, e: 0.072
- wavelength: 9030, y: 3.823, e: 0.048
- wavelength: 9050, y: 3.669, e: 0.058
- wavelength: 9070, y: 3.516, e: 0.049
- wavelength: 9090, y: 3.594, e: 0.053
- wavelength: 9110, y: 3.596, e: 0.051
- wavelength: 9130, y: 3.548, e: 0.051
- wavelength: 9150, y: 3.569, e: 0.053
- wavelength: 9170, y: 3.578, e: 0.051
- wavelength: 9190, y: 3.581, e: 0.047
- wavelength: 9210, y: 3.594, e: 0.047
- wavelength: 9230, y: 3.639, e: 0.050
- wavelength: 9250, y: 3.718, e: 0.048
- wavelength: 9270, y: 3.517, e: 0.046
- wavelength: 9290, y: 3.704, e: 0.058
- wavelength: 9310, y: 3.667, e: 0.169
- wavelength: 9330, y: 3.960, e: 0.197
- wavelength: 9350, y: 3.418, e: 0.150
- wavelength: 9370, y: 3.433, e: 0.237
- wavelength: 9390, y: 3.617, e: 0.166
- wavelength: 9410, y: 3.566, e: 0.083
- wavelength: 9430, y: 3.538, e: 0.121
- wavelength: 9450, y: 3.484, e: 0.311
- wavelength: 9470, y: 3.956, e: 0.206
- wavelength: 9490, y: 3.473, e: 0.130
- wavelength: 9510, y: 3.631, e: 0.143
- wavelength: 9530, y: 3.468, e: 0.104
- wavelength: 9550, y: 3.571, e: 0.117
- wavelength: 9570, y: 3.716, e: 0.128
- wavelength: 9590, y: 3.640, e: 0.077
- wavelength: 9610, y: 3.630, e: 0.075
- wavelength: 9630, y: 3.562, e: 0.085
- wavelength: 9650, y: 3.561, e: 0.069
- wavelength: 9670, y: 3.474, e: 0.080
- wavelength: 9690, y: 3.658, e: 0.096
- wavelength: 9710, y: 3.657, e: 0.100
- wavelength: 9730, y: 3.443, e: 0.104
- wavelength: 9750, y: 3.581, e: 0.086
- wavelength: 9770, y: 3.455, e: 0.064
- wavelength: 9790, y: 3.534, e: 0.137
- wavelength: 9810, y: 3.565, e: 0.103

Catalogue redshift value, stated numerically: 0.18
